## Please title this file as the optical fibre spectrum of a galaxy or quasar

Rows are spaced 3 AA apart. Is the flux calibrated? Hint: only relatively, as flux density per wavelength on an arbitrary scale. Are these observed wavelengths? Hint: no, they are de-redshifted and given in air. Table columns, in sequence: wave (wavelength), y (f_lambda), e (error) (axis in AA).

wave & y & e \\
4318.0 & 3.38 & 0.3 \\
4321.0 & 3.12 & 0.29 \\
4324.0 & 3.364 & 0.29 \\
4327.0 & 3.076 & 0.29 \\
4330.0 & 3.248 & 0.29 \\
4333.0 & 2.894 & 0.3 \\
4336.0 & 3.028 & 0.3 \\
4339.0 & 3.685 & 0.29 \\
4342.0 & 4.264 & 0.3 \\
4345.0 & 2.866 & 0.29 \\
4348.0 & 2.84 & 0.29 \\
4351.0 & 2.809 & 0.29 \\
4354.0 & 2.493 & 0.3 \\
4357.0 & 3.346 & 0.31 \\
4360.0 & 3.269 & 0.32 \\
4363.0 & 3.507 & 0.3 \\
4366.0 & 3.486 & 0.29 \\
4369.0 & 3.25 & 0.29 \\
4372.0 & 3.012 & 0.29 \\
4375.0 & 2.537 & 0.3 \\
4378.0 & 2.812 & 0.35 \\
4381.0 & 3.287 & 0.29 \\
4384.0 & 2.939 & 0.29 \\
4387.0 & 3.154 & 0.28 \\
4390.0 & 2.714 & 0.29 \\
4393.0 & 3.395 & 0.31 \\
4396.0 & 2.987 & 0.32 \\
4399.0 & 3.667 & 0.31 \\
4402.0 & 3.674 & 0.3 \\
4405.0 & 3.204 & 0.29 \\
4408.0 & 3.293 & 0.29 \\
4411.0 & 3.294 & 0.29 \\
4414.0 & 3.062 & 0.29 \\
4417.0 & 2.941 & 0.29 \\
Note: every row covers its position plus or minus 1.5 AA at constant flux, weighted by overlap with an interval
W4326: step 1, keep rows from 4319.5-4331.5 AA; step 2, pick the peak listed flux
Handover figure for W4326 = 3.364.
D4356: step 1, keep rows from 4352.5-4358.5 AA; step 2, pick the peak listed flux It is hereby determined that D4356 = 3.346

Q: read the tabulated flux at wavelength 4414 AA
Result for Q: 3.062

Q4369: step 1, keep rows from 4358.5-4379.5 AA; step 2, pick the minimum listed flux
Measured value 2.537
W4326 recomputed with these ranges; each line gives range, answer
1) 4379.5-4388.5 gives 3.287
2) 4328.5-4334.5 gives 3.248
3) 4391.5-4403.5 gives 3.674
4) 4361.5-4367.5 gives 3.507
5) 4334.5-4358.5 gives 4.264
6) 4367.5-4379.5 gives 3.25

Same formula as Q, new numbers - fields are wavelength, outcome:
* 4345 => 2.866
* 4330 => 3.248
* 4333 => 2.894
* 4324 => 3.364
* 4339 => 3.685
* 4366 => 3.486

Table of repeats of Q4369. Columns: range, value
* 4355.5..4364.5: 3.269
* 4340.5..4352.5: 2.809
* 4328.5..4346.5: 2.866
